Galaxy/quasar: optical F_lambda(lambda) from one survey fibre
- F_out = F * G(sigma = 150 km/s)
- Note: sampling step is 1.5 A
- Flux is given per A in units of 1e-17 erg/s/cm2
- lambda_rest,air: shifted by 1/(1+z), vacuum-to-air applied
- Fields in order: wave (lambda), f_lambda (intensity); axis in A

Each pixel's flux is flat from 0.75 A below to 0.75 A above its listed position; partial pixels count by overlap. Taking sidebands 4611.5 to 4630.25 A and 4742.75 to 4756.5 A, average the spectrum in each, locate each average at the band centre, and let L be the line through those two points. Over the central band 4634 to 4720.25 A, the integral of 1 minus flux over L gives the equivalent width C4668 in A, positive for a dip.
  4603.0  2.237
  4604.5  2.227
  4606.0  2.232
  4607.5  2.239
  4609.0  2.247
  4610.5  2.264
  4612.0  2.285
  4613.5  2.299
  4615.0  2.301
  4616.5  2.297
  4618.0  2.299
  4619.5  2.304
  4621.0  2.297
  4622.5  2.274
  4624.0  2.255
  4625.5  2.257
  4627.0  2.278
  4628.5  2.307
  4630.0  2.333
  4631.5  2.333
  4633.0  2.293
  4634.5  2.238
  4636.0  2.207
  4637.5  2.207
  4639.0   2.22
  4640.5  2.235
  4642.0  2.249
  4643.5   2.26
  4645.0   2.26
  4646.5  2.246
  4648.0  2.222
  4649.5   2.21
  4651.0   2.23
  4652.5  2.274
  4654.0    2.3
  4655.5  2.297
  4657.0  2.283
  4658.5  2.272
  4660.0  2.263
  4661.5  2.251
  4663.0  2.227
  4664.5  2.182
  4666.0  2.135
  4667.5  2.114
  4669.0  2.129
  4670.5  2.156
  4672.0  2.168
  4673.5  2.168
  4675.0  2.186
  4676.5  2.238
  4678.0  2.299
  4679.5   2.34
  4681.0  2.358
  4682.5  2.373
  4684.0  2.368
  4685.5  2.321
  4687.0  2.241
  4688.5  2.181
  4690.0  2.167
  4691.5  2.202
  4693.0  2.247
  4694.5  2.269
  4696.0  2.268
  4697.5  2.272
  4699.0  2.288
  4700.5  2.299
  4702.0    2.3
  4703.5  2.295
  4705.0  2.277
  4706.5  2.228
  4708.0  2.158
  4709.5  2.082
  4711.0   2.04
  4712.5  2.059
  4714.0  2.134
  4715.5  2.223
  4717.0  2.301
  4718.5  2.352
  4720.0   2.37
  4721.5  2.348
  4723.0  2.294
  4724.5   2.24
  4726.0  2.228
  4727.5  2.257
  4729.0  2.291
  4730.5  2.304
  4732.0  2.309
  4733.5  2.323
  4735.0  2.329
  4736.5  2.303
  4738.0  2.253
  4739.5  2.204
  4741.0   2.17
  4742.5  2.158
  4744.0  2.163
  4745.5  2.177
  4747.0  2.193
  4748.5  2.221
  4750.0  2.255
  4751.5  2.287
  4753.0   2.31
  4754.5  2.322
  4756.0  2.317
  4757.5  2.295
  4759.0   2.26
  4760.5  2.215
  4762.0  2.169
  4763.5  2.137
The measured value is 1.3 A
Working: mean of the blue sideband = 2.29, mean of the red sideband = 2.24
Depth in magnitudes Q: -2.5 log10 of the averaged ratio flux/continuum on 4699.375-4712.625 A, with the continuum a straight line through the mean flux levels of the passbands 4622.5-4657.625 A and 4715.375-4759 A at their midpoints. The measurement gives 0.03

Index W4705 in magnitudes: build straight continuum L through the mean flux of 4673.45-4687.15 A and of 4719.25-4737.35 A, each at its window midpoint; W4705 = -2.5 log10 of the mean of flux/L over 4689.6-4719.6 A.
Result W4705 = 0.04 mag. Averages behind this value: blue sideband 2.3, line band 2.23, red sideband 2.3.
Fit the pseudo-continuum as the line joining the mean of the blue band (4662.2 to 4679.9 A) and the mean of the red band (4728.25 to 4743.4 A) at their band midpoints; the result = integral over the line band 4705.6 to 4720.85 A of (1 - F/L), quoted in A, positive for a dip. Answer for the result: 0.29 A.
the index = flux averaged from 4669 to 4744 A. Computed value 2.25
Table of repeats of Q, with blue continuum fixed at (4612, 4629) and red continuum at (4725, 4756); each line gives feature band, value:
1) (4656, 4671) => 0.03 mag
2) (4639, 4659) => 0.01 mag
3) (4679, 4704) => -0.01 mag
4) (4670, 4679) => 0.03 mag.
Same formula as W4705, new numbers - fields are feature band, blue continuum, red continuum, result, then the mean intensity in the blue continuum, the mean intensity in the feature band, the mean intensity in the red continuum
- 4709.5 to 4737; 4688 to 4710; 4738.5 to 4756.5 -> -0.01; 2.24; 2.26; 2.23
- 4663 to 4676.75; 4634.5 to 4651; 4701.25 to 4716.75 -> 0.02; 2.23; 2.16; 2.18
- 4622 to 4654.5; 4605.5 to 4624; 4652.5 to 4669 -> 0.00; 2.28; 2.26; 2.23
